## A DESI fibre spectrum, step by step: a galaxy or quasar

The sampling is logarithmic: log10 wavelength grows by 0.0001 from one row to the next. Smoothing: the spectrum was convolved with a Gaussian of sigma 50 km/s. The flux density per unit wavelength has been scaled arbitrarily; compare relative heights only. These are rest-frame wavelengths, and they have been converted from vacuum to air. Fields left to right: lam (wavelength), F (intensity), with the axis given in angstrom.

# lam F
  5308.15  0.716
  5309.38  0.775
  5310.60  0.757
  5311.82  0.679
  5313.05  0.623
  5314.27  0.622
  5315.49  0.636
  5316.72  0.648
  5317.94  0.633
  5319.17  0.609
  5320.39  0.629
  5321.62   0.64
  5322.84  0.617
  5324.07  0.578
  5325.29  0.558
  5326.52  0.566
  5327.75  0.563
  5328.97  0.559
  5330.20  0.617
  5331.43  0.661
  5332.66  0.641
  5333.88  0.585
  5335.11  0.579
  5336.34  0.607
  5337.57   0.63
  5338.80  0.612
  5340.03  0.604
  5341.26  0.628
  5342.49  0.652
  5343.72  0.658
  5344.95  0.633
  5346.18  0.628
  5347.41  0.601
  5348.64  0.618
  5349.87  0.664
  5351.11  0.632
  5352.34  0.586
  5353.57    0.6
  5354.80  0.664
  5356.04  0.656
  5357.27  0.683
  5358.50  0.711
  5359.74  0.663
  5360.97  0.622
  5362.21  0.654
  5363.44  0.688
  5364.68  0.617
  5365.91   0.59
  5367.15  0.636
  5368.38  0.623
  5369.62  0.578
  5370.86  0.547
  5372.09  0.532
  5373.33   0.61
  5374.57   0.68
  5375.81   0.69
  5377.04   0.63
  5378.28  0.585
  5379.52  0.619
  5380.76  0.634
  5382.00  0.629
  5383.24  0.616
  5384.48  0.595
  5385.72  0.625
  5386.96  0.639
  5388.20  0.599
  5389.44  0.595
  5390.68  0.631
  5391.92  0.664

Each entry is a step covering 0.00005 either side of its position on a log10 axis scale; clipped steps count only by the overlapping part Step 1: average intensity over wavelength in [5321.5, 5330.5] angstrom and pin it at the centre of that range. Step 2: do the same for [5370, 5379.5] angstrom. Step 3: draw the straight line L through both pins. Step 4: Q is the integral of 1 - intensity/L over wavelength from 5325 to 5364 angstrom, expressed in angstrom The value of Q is -2.12 angstrom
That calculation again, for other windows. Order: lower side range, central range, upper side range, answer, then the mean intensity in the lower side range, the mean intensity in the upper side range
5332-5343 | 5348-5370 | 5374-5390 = -0.7 angstrom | 0.615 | 0.626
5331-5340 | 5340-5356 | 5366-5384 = -0.4 angstrom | 0.615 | 0.614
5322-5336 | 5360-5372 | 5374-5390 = 0.0 angstrom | 0.594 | 0.626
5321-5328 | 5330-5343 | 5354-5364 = -0.1 angstrom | 0.588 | 0.666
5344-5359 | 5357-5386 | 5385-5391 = 0.0 angstrom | 0.64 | 0.617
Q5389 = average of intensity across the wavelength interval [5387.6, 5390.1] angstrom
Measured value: 0.598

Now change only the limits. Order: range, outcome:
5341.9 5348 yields 0.635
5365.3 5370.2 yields 0.607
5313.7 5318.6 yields 0.634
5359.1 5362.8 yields 0.645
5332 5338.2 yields 0.609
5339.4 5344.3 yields 0.635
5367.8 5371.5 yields 0.582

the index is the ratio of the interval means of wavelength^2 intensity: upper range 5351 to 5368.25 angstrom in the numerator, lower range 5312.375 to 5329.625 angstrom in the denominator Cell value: 1.08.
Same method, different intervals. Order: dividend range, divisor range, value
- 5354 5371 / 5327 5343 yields 1.06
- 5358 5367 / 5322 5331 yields 1.13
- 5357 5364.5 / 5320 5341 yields 1.12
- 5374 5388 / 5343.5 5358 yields 1.00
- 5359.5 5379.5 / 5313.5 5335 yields 1.04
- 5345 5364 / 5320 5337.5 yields 1.08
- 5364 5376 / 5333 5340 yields 1.02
